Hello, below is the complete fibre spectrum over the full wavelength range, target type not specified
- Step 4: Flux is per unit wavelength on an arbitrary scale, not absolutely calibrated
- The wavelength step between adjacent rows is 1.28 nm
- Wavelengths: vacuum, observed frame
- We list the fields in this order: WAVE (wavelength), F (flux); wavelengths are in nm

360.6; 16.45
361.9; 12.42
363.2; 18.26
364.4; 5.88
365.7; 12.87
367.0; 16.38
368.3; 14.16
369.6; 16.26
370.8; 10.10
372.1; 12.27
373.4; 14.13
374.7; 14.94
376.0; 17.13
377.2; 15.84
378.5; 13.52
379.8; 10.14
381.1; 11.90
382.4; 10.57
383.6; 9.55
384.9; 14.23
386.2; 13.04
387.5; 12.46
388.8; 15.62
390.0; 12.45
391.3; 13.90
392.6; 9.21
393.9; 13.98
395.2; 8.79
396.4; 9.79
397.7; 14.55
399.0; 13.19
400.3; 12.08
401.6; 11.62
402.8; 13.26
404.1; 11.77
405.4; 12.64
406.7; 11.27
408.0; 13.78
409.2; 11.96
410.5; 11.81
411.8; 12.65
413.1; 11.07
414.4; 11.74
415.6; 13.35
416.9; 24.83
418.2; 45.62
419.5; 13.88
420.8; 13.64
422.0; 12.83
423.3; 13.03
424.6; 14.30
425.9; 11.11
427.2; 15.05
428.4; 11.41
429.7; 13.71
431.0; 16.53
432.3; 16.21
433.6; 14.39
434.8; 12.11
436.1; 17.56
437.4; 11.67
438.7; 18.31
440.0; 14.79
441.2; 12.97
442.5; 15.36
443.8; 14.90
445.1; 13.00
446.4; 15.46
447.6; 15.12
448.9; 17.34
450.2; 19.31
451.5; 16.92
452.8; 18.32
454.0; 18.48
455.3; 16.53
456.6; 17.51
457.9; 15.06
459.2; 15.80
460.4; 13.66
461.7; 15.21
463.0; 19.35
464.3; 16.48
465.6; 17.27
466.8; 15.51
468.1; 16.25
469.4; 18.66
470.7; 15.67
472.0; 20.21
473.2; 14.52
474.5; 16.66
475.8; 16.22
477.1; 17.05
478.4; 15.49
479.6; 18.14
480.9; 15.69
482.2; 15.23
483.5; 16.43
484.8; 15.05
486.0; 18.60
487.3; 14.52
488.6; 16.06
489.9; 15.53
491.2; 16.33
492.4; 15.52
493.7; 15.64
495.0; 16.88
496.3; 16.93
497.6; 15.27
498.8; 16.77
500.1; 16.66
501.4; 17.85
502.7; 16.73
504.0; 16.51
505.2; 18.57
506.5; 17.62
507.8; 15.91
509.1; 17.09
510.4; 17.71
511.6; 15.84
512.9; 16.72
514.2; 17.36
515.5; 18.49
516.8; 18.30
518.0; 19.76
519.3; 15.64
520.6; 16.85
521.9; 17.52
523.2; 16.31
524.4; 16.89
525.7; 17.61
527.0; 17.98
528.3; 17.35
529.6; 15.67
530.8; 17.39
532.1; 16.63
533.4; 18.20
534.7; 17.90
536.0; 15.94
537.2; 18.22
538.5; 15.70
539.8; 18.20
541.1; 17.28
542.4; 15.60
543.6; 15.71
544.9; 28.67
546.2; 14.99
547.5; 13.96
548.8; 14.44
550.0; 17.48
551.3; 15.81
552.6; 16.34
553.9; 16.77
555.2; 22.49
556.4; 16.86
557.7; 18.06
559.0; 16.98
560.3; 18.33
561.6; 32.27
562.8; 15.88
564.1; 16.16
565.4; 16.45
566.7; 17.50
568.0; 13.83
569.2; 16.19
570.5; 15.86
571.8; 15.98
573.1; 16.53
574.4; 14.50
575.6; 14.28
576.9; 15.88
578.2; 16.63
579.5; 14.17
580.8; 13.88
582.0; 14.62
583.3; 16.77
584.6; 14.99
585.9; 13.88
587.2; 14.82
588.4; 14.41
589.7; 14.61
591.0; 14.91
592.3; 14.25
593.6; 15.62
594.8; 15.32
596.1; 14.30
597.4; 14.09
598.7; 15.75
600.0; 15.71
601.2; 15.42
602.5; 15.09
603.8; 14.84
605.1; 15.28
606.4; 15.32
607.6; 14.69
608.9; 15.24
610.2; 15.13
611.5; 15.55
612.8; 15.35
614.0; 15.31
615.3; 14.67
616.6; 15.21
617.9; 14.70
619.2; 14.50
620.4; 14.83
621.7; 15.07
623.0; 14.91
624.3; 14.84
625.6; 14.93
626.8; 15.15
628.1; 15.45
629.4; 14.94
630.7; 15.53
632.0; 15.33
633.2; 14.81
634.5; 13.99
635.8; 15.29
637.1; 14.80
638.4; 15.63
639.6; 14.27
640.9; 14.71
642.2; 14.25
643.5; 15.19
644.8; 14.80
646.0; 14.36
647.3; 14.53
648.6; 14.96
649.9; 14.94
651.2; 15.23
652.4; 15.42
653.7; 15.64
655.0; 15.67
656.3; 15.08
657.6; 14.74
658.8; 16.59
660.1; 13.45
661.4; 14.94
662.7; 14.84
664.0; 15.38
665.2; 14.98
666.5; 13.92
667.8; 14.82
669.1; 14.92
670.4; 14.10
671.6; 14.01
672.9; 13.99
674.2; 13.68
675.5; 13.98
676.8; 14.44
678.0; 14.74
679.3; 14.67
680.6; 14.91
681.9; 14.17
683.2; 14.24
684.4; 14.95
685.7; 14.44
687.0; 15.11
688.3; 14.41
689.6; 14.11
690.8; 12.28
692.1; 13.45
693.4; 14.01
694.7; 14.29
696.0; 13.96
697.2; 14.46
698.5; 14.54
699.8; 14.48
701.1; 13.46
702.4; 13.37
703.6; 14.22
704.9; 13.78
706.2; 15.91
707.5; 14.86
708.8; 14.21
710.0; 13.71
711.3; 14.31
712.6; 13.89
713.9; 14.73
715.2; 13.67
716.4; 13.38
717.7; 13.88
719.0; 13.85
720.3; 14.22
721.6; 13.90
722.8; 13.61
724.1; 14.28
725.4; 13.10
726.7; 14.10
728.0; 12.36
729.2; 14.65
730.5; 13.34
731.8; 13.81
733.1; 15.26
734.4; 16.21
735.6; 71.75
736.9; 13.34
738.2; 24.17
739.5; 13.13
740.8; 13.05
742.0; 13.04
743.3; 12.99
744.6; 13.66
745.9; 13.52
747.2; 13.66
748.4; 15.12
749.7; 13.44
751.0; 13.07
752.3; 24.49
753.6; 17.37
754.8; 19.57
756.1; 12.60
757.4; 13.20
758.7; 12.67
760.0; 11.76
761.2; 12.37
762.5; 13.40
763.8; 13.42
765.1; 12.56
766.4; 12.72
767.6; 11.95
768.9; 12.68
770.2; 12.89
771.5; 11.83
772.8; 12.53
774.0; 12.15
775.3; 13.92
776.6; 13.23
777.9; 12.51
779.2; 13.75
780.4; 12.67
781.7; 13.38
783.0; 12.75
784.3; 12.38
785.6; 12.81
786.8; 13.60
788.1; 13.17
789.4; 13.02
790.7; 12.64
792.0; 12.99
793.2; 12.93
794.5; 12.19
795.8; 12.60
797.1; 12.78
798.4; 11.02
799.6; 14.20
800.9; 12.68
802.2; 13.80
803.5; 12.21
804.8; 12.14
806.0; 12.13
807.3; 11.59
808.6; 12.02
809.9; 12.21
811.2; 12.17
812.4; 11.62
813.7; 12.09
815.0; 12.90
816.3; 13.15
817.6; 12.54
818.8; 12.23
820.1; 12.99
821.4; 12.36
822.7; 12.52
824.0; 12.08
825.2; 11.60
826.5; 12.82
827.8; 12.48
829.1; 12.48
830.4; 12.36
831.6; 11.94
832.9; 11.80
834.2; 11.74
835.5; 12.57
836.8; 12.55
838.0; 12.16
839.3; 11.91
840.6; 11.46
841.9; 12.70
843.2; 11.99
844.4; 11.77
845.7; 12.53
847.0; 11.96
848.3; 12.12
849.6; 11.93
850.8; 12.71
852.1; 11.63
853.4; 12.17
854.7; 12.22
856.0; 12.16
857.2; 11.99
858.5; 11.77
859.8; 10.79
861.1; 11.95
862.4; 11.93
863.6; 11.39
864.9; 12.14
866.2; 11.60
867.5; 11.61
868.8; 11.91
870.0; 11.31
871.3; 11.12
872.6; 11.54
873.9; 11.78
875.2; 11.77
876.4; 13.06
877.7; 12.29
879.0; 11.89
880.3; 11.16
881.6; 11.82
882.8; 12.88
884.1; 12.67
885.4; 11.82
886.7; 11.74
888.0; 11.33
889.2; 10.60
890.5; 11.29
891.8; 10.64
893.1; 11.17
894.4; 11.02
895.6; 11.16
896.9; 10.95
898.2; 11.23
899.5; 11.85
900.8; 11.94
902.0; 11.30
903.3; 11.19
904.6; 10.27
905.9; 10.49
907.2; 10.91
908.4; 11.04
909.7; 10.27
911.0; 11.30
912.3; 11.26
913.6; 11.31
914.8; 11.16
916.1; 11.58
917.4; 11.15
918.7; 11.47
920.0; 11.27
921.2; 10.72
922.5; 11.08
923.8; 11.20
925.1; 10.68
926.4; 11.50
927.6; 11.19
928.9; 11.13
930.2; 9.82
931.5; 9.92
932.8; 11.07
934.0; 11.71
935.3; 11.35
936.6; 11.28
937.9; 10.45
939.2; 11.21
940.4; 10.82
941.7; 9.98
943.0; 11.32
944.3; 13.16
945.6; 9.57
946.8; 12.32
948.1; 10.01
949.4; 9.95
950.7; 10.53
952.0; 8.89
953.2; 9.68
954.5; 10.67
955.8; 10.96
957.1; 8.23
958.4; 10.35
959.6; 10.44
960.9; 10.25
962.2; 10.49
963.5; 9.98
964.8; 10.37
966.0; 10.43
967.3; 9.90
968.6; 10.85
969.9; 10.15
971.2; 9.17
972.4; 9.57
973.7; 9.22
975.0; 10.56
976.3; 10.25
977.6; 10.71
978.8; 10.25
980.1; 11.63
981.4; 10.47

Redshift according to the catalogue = 0.12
